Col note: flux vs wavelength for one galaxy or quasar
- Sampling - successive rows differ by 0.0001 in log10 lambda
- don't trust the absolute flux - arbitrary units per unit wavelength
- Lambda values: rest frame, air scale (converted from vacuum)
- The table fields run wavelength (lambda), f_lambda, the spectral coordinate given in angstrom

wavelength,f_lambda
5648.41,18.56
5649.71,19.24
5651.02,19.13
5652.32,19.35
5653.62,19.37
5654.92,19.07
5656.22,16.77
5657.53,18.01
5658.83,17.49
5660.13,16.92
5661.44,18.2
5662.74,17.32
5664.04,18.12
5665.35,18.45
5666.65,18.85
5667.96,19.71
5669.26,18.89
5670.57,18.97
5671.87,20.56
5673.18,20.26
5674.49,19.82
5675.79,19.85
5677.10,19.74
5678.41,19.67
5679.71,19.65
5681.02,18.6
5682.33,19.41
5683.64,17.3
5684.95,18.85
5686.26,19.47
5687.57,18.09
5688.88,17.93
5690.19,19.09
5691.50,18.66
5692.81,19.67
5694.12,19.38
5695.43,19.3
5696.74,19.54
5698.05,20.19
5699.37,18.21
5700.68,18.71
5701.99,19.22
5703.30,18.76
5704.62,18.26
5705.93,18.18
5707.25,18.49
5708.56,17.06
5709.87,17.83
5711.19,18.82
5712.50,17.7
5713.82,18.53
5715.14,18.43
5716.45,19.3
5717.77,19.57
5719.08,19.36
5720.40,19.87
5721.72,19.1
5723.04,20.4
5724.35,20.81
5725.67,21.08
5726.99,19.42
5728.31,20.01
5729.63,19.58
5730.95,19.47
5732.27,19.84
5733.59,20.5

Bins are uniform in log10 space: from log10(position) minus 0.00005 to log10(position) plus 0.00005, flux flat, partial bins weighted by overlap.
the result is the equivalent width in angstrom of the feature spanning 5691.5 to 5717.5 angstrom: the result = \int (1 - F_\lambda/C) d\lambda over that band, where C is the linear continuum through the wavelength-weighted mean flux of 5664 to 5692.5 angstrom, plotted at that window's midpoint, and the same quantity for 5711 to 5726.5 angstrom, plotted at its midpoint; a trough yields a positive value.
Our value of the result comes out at 0.8 angstrom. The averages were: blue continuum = 19.1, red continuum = 19.4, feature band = 18.7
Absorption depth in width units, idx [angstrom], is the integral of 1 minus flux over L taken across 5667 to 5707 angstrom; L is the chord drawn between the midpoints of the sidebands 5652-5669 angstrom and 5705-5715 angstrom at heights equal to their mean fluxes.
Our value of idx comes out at -2.1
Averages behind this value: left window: 18.3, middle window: 19.1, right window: 18.1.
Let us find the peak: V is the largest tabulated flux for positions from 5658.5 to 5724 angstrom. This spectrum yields 20.56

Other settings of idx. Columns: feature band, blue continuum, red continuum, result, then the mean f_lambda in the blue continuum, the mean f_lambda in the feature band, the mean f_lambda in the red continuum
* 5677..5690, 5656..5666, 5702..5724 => -0.49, 17.7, 18.8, 18.8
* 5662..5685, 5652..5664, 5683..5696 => -0.90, 18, 19.1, 18.8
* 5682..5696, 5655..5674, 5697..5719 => -0.19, 18.5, 18.8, 18.6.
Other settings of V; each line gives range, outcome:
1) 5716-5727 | 21.08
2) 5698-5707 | 20.19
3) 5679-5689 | 19.65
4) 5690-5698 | 19.67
